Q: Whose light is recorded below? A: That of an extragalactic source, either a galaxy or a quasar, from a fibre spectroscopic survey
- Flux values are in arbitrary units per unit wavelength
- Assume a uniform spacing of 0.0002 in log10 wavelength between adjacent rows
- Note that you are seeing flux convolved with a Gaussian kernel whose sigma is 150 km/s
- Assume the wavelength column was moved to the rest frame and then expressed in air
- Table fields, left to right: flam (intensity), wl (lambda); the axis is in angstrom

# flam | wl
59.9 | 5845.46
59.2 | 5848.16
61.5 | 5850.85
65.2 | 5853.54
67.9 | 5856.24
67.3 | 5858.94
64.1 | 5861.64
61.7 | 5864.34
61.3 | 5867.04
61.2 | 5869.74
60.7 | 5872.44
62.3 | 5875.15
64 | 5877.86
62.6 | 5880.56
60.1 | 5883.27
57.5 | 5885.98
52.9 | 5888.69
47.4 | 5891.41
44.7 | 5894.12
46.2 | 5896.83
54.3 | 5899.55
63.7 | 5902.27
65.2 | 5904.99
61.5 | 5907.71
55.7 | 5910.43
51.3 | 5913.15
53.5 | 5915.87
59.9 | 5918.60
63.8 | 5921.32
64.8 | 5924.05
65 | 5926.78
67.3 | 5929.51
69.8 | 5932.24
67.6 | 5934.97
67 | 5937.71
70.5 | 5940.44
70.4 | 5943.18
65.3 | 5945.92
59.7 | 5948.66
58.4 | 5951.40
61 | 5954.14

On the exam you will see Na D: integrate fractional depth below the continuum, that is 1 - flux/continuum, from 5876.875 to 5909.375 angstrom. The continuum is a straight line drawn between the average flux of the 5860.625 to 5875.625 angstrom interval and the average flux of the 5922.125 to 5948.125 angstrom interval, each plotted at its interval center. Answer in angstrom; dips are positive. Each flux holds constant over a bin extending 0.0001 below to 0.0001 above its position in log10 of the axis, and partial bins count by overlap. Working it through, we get 3.68 angstrom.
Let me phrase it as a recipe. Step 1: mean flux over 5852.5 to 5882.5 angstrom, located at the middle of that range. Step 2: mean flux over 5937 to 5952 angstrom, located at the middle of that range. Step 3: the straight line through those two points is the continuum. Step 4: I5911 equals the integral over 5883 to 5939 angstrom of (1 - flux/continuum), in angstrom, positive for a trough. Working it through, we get 4.86 angstrom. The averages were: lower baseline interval 63.4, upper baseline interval 65.5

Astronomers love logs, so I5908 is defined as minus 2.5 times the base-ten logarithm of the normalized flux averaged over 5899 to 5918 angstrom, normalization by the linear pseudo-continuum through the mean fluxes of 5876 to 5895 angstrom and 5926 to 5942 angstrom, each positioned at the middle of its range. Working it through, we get 0.06 mag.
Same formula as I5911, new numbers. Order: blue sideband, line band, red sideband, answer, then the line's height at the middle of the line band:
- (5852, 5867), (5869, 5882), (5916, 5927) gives 0.4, 64.1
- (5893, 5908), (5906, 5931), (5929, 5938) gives 0.8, 62.5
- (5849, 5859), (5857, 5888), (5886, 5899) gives -2.6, 57.4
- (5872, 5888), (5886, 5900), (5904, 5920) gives 2.4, 59.6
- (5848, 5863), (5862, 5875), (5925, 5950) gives 0.7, 65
